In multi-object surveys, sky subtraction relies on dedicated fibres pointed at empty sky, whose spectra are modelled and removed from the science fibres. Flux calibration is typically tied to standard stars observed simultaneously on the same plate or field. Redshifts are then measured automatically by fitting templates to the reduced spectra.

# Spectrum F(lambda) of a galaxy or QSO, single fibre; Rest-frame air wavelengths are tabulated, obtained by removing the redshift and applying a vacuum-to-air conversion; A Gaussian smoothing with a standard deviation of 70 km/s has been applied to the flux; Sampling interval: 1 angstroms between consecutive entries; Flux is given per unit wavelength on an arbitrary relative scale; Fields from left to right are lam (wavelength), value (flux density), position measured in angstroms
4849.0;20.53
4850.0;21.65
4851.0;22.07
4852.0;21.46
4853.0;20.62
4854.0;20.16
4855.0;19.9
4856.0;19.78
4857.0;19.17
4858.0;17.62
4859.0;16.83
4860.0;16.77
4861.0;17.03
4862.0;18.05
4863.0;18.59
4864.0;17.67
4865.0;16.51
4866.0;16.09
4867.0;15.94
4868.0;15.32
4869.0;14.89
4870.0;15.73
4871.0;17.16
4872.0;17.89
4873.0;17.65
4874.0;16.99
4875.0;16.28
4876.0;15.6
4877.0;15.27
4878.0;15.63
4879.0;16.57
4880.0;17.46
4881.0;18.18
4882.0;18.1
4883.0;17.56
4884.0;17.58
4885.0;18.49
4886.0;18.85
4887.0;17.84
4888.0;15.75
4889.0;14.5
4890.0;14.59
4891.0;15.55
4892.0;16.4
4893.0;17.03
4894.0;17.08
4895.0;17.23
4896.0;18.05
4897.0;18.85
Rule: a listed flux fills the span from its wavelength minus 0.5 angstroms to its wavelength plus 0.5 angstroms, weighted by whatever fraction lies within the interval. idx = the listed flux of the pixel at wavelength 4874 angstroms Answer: 16.99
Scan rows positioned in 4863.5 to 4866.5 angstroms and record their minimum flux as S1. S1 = 16.09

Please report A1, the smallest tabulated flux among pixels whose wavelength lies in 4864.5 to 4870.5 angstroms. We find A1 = 14.89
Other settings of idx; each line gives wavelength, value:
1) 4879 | 16.57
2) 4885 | 18.49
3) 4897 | 18.85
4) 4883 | 17.56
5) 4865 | 16.51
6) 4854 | 20.16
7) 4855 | 19.9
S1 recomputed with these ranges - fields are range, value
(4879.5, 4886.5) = 17.46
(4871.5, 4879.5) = 15.27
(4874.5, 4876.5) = 15.6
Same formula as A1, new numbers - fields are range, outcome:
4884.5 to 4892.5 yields 14.5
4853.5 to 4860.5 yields 16.77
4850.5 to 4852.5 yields 21.46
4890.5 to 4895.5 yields 15.55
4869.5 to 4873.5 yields 15.73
